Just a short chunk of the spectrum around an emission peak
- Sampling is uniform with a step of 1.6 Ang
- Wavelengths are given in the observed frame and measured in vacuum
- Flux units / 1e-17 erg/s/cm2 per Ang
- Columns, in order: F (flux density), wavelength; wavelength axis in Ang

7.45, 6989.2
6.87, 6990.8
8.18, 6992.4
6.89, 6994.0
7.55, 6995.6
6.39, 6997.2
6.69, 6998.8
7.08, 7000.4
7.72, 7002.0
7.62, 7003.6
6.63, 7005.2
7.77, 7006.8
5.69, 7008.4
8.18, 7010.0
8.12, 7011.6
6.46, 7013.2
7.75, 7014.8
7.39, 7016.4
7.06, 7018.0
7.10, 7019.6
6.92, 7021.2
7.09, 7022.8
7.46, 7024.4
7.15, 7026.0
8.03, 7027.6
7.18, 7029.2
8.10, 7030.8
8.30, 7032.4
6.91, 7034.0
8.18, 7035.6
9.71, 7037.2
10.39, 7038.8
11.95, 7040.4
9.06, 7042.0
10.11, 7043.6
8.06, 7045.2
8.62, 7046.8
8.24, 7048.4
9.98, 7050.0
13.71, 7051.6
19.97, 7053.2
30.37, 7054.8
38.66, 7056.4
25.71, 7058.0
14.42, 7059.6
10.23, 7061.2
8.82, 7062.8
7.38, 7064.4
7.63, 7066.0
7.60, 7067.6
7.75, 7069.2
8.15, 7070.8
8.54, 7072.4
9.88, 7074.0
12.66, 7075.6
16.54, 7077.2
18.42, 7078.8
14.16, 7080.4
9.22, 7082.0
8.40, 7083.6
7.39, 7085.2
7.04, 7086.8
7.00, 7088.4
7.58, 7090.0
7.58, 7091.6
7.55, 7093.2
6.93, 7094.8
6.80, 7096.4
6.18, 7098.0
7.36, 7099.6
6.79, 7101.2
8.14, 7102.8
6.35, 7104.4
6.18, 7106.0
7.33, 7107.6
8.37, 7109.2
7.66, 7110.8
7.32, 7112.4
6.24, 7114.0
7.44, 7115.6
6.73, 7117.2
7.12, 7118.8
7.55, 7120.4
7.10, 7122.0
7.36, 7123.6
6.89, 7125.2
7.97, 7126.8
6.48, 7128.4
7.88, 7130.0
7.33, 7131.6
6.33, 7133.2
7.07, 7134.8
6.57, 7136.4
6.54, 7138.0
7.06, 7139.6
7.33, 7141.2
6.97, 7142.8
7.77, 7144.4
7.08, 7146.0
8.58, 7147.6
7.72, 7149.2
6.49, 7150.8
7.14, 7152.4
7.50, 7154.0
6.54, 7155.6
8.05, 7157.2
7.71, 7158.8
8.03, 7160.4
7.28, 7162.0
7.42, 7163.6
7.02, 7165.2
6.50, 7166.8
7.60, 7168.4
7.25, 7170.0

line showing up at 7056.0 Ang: Halpha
